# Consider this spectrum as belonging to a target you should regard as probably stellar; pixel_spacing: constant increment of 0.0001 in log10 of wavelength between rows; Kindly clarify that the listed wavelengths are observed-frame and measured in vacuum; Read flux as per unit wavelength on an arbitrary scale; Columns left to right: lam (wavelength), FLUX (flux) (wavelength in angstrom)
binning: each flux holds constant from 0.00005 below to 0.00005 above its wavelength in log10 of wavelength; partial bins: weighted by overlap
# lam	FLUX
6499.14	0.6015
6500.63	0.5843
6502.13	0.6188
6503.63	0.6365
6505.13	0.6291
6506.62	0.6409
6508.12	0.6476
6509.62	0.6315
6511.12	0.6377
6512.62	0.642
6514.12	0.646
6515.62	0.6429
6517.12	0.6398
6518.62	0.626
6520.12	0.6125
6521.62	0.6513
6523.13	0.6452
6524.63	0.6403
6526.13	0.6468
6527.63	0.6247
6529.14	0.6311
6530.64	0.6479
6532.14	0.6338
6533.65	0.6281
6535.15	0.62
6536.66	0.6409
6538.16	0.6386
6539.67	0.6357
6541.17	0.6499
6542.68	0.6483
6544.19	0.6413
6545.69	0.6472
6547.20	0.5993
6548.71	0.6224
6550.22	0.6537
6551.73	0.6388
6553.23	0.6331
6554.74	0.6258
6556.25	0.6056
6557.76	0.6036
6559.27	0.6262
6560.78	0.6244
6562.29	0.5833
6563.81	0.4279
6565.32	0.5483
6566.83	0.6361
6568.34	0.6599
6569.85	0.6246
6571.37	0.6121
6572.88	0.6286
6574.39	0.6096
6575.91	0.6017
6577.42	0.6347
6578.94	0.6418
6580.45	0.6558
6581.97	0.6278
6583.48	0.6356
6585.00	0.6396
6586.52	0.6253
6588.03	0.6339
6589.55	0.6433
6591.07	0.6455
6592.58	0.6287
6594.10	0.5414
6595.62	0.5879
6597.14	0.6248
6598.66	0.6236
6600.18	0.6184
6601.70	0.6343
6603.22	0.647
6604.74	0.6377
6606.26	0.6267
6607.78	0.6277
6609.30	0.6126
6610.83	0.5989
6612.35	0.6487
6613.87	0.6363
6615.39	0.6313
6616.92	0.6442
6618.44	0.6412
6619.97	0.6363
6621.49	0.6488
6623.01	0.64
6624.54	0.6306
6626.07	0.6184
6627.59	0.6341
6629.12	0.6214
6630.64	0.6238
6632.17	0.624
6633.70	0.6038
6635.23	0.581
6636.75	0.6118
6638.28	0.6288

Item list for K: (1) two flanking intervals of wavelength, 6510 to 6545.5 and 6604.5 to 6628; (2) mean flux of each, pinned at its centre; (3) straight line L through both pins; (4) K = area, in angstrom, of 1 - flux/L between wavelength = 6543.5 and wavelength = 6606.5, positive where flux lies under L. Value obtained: 1.6 angstrom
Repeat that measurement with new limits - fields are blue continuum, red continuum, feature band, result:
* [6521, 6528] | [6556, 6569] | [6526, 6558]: -0.8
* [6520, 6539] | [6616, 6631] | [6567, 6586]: 0.1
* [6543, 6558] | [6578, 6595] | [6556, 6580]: 0.9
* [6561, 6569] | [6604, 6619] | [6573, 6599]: -1.1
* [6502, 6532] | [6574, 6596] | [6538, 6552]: -0.1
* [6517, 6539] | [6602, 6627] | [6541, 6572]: 1.0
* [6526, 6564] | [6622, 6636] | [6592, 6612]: 0.2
